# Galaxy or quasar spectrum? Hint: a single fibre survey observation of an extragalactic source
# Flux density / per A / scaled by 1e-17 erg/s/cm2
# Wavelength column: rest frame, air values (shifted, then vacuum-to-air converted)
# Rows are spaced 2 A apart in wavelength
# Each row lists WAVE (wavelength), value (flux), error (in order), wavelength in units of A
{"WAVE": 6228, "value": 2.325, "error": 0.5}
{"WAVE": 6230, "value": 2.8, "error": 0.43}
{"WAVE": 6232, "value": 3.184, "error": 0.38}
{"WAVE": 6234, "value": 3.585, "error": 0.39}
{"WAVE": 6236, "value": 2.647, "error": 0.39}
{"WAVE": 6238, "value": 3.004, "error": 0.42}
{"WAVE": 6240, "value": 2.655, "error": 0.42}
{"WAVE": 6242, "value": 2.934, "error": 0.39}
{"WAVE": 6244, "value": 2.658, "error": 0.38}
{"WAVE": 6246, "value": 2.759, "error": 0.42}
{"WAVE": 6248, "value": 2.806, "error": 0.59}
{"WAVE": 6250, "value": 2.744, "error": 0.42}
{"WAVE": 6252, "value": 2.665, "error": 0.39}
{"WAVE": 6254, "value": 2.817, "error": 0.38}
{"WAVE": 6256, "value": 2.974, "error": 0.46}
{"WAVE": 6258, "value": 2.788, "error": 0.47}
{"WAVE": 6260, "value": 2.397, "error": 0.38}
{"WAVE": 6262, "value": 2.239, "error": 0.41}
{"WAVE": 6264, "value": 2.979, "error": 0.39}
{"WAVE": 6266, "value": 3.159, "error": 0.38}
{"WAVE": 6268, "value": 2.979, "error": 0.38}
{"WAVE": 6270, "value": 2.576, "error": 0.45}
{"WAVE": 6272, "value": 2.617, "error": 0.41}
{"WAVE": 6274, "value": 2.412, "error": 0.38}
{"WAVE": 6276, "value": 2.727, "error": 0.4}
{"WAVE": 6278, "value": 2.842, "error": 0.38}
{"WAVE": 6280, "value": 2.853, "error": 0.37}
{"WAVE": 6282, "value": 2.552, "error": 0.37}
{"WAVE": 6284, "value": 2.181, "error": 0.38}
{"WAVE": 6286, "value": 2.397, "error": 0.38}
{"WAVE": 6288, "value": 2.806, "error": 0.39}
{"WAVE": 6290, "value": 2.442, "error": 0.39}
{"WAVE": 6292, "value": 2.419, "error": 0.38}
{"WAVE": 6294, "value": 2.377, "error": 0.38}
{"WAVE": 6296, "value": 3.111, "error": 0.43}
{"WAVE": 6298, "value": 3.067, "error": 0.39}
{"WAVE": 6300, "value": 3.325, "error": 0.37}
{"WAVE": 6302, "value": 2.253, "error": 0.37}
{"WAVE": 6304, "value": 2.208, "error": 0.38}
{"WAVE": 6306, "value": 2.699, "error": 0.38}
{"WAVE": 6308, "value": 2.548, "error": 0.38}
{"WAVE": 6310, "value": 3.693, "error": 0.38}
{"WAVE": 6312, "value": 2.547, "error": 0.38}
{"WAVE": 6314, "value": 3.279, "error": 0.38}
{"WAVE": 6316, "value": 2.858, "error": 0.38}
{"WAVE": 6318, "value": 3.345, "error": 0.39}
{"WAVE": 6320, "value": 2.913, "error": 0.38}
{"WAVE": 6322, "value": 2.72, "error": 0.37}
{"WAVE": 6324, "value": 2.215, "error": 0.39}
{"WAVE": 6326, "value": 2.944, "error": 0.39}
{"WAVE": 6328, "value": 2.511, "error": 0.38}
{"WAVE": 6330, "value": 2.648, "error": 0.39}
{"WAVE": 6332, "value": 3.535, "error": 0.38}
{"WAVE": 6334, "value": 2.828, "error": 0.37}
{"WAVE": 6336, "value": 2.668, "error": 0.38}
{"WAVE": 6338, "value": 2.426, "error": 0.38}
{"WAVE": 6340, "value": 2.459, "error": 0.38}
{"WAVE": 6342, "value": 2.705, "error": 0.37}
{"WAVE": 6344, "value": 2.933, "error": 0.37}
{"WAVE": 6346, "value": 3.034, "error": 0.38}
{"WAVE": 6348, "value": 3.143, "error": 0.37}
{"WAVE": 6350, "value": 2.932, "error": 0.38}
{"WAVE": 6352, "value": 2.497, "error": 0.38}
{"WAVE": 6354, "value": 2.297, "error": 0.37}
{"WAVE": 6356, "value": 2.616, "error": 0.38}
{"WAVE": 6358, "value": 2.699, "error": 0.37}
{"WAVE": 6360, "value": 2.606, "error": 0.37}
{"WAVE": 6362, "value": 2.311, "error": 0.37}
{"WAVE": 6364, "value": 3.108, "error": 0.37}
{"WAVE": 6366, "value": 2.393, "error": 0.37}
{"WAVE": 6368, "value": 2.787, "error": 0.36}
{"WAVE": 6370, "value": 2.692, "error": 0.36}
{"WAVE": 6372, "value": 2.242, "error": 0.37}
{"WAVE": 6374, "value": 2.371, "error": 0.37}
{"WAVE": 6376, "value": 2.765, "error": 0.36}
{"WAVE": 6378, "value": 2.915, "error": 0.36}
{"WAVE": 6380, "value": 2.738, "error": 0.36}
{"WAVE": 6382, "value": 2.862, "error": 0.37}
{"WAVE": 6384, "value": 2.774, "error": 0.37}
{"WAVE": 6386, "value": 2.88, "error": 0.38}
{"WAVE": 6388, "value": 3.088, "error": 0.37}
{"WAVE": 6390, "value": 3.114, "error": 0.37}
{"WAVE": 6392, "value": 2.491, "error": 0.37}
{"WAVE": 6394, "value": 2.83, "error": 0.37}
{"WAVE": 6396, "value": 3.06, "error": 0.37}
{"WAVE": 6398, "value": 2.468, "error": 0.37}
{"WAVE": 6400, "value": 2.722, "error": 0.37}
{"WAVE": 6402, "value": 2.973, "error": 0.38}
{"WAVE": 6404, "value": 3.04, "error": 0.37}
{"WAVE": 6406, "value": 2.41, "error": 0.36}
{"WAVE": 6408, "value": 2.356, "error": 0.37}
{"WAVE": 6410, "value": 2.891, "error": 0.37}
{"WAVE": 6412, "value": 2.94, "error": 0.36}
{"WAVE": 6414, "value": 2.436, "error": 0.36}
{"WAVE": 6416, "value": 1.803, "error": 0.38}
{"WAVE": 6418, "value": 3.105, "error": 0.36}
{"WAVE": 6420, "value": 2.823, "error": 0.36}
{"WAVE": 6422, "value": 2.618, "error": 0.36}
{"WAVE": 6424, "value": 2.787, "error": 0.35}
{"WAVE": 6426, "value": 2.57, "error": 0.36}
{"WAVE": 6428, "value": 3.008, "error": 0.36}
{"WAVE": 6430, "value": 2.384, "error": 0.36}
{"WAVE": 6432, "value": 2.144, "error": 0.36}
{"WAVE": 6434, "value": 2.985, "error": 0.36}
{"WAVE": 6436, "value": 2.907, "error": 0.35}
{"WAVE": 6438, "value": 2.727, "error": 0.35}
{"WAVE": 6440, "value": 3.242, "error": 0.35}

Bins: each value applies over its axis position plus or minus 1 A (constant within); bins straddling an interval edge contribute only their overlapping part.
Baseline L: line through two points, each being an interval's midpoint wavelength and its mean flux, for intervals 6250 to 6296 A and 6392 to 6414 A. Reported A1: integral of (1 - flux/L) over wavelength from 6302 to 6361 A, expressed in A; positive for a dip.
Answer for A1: -1.6 A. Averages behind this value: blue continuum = 2.66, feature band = 2.77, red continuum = 2.74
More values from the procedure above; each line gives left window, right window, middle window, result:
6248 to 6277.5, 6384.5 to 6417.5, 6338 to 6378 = 0.9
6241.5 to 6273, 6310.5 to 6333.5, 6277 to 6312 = 1.7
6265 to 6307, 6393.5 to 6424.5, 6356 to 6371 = 0.2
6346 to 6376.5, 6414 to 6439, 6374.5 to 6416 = -1.8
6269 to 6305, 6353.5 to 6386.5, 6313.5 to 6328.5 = -1.2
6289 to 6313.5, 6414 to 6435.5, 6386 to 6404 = -1.4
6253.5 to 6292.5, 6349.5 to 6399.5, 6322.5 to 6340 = -0.2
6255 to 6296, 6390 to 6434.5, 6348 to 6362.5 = 0.3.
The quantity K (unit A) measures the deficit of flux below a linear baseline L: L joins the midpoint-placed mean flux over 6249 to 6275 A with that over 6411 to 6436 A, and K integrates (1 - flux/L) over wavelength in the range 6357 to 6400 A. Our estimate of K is -0.9 A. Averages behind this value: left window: 2.72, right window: 2.64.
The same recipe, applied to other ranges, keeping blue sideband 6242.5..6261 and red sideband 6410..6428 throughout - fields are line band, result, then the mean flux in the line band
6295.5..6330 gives -1.4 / 2.83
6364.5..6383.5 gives 0.2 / 2.66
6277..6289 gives 0.5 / 2.61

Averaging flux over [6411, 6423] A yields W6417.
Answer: 2.62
